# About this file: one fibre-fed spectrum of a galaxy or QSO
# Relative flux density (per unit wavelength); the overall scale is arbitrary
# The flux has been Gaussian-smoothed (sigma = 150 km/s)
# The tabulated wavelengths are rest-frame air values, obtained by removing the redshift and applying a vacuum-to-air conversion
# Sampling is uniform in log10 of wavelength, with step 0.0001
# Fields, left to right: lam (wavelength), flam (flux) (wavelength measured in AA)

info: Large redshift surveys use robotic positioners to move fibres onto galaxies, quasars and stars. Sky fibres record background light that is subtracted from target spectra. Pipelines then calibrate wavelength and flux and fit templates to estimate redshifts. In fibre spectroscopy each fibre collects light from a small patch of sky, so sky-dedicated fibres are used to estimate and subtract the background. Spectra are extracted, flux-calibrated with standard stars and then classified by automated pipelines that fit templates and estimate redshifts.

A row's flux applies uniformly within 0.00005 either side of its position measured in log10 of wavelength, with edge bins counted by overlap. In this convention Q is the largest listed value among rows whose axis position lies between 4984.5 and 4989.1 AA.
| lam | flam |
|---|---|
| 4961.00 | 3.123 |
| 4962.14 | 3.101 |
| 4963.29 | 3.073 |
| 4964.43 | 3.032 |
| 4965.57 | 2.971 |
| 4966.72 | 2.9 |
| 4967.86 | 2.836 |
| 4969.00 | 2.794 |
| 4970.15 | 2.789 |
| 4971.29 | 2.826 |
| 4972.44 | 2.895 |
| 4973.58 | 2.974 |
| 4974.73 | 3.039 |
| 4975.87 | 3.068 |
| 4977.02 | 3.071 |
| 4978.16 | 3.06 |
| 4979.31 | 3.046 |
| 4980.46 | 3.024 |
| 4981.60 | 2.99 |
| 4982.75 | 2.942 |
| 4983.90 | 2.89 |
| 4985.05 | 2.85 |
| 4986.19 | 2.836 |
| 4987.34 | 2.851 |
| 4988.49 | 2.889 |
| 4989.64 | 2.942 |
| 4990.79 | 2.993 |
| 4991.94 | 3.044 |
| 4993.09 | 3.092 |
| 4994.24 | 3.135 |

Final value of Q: 2.889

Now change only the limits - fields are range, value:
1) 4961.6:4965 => 3.101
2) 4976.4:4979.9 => 3.071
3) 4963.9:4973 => 3.032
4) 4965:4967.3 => 2.971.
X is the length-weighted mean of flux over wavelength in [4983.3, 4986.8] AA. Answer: 2.86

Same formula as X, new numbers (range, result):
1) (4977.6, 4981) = 3.04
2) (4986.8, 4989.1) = 2.87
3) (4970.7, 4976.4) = 2.96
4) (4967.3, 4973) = 2.83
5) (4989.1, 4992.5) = 2.99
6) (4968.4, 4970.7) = 2.79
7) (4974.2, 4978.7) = 3.06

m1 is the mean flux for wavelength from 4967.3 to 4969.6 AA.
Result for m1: 2.81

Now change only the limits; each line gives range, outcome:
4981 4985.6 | 2.92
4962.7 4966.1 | 3.03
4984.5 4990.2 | 2.88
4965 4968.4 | 2.9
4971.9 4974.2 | 2.94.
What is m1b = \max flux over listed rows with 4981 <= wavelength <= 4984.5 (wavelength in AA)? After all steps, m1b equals 2.99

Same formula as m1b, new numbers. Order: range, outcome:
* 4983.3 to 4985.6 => 2.89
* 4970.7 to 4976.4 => 3.068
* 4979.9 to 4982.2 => 3.024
